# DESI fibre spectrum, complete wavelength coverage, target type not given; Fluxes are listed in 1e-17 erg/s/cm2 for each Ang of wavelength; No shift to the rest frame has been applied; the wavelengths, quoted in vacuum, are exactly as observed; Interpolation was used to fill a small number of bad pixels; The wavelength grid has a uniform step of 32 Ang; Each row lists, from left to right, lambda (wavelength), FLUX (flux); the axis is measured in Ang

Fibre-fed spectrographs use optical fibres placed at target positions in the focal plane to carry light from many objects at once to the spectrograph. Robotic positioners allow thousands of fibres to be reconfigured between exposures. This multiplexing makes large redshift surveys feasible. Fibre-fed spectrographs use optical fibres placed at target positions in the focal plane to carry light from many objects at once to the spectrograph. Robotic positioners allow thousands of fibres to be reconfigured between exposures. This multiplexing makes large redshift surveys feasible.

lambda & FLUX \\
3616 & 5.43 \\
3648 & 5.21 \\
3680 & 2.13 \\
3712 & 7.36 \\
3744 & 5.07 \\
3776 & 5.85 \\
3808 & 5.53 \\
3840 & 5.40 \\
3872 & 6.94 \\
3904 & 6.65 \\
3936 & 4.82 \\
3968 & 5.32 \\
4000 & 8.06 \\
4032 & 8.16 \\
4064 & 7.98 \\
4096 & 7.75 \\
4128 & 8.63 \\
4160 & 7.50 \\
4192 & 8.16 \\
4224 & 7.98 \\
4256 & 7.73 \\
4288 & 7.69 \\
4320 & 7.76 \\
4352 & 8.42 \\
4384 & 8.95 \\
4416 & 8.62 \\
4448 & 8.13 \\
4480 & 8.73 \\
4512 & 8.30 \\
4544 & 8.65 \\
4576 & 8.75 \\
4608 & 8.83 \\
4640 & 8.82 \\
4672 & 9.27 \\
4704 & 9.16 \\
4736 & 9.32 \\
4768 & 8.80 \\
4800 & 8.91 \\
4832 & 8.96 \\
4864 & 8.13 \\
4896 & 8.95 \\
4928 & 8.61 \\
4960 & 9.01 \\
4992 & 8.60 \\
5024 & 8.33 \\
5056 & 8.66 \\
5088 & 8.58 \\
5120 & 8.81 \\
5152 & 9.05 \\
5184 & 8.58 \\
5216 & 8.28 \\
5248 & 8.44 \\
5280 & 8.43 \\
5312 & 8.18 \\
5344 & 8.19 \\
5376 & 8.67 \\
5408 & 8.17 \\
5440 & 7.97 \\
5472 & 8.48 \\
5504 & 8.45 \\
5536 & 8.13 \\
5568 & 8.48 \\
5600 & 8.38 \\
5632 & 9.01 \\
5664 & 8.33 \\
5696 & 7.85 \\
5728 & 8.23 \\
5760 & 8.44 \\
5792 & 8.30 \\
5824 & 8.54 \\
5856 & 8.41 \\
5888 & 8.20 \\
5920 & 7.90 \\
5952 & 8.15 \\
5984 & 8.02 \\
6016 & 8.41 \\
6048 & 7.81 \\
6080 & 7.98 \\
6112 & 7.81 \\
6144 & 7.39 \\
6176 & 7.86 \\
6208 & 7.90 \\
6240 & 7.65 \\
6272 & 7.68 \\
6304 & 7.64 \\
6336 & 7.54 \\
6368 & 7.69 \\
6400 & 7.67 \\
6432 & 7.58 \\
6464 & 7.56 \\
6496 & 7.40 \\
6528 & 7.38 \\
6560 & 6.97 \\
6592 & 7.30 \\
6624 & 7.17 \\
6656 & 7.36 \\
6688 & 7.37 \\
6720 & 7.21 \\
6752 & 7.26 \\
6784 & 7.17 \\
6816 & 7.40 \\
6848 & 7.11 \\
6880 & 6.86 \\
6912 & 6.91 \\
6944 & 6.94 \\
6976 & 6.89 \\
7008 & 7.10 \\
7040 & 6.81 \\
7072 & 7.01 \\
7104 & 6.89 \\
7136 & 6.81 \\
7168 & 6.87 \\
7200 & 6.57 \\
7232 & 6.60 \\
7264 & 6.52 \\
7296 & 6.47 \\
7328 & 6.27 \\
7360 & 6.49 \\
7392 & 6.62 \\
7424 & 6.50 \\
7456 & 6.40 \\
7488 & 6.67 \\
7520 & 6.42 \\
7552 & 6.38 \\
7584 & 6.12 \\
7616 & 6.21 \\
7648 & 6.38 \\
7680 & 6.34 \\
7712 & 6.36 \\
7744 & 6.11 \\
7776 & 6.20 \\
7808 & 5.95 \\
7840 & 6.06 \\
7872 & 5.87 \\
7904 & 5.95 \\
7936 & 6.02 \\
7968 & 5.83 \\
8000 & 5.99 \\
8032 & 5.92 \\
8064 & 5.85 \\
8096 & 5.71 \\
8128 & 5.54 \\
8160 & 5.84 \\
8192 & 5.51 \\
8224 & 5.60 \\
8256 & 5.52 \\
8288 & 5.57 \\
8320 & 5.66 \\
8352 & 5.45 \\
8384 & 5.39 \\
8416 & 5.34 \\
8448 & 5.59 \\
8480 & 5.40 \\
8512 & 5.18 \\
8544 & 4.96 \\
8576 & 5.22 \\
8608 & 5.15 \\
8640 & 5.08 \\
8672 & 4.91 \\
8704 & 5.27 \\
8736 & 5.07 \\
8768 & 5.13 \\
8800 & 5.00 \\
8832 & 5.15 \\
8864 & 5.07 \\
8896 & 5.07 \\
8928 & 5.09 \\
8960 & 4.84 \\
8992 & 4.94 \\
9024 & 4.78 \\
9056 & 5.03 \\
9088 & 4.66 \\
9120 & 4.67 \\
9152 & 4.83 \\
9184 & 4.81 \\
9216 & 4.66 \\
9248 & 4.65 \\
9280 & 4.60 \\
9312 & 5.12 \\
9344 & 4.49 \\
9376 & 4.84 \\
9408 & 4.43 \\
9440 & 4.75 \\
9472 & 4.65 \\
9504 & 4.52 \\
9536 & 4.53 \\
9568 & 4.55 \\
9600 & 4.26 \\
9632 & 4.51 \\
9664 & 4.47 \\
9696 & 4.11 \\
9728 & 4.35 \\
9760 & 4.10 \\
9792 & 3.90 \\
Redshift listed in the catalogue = 0.000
